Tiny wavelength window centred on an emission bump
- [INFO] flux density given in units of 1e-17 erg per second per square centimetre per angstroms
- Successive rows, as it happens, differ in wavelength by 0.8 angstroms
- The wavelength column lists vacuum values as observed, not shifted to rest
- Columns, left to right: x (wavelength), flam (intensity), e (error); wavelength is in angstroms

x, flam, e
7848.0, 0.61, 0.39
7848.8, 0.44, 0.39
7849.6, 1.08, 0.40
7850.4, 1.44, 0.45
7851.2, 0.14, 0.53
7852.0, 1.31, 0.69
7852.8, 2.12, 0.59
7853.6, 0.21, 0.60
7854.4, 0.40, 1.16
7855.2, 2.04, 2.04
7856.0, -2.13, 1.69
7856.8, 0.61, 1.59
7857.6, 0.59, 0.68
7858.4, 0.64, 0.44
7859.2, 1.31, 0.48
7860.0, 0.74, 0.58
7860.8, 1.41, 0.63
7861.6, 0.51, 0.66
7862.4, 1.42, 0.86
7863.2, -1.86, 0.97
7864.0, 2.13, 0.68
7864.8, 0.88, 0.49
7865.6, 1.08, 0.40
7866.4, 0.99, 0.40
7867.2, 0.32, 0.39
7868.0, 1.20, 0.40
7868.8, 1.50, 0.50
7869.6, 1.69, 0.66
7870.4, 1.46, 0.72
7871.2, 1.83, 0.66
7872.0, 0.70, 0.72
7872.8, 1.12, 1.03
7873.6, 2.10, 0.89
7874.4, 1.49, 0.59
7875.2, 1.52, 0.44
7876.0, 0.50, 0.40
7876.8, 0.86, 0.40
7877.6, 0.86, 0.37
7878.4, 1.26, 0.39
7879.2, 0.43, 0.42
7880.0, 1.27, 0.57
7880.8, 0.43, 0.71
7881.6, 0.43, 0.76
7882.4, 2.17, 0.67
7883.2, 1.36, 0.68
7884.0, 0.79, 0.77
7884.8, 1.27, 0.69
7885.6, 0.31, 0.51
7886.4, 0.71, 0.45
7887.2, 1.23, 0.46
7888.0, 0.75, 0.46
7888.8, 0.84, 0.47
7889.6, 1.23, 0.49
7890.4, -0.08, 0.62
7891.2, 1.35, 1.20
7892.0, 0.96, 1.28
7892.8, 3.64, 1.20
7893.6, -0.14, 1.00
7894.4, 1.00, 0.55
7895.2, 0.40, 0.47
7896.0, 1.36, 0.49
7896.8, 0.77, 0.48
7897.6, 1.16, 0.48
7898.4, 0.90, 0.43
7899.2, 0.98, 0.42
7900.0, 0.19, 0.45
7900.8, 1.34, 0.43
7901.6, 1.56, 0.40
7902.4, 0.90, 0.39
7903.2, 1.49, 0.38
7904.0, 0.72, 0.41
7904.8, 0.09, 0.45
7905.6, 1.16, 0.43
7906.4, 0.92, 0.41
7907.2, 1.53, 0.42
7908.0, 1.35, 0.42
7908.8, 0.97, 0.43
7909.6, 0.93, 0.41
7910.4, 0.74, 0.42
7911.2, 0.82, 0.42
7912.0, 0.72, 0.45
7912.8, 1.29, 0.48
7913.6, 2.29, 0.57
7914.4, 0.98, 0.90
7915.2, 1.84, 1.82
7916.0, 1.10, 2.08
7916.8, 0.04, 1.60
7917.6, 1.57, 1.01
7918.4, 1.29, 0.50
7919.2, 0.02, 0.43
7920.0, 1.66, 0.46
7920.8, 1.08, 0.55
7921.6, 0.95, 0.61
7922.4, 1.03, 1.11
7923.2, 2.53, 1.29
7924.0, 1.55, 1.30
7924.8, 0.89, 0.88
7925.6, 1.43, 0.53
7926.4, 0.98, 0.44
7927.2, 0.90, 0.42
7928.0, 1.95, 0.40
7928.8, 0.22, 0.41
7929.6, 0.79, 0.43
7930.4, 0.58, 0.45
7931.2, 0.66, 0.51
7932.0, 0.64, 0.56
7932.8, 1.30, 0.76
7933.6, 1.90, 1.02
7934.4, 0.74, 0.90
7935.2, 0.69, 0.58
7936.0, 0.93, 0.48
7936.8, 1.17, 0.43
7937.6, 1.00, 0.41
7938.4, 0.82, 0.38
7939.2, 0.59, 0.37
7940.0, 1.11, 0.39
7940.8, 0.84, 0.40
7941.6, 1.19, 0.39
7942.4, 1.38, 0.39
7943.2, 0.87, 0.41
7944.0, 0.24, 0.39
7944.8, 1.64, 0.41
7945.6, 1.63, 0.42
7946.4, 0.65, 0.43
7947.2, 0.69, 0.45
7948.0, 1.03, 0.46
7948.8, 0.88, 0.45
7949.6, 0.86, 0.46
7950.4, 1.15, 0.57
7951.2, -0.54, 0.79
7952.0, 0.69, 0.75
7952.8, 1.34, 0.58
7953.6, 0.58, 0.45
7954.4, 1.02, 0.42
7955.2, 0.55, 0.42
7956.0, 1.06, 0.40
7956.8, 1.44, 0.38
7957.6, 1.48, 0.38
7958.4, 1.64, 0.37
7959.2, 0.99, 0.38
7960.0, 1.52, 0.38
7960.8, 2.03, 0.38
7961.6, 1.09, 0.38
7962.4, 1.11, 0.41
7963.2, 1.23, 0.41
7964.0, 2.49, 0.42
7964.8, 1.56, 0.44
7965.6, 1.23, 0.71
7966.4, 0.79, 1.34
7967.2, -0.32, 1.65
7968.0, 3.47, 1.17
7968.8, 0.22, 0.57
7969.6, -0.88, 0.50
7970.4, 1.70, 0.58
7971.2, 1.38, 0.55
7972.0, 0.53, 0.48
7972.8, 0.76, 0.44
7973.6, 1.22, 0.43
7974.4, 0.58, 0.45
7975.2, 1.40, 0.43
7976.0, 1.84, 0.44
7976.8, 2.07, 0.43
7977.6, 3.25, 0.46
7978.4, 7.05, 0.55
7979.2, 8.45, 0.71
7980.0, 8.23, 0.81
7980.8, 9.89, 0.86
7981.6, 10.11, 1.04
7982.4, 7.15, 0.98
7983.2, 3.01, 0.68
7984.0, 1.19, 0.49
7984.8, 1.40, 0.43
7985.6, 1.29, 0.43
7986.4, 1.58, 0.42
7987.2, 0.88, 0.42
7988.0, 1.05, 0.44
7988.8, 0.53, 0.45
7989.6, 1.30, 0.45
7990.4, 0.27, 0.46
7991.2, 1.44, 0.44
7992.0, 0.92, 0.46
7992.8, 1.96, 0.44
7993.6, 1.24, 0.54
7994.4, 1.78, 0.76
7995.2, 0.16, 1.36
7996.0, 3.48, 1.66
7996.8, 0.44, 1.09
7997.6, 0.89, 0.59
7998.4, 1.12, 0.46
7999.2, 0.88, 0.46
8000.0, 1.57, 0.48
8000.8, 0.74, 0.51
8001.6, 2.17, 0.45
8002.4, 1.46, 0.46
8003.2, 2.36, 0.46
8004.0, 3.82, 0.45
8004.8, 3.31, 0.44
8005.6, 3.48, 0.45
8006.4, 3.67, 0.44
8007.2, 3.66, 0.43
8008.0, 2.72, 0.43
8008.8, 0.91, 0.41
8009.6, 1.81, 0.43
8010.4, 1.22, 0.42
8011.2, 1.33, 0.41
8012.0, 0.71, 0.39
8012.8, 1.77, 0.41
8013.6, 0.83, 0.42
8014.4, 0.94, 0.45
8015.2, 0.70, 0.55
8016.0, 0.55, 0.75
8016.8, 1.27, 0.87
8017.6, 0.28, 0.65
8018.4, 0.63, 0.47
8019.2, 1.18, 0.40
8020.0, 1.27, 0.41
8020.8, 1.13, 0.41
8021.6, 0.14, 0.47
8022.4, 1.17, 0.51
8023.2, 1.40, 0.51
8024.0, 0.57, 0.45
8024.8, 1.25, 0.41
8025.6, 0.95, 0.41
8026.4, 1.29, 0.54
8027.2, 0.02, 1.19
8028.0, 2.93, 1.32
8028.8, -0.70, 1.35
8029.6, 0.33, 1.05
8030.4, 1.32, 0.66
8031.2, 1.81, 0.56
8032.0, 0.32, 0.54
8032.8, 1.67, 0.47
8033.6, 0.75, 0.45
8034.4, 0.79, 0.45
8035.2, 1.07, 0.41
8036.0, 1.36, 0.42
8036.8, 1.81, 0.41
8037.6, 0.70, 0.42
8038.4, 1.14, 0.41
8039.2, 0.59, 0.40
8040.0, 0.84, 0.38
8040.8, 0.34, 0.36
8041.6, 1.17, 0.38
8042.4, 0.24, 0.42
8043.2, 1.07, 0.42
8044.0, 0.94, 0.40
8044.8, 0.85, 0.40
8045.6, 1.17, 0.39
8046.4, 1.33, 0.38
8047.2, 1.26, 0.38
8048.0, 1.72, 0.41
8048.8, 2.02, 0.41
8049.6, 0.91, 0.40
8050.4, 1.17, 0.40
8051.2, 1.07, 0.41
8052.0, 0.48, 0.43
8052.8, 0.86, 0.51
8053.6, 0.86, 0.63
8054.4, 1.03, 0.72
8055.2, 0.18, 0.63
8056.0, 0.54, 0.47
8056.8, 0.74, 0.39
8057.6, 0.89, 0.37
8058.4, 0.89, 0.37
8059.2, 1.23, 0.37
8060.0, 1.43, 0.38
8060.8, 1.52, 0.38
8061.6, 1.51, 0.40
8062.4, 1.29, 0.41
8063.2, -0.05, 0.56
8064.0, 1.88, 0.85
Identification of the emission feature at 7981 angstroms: H-alpha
